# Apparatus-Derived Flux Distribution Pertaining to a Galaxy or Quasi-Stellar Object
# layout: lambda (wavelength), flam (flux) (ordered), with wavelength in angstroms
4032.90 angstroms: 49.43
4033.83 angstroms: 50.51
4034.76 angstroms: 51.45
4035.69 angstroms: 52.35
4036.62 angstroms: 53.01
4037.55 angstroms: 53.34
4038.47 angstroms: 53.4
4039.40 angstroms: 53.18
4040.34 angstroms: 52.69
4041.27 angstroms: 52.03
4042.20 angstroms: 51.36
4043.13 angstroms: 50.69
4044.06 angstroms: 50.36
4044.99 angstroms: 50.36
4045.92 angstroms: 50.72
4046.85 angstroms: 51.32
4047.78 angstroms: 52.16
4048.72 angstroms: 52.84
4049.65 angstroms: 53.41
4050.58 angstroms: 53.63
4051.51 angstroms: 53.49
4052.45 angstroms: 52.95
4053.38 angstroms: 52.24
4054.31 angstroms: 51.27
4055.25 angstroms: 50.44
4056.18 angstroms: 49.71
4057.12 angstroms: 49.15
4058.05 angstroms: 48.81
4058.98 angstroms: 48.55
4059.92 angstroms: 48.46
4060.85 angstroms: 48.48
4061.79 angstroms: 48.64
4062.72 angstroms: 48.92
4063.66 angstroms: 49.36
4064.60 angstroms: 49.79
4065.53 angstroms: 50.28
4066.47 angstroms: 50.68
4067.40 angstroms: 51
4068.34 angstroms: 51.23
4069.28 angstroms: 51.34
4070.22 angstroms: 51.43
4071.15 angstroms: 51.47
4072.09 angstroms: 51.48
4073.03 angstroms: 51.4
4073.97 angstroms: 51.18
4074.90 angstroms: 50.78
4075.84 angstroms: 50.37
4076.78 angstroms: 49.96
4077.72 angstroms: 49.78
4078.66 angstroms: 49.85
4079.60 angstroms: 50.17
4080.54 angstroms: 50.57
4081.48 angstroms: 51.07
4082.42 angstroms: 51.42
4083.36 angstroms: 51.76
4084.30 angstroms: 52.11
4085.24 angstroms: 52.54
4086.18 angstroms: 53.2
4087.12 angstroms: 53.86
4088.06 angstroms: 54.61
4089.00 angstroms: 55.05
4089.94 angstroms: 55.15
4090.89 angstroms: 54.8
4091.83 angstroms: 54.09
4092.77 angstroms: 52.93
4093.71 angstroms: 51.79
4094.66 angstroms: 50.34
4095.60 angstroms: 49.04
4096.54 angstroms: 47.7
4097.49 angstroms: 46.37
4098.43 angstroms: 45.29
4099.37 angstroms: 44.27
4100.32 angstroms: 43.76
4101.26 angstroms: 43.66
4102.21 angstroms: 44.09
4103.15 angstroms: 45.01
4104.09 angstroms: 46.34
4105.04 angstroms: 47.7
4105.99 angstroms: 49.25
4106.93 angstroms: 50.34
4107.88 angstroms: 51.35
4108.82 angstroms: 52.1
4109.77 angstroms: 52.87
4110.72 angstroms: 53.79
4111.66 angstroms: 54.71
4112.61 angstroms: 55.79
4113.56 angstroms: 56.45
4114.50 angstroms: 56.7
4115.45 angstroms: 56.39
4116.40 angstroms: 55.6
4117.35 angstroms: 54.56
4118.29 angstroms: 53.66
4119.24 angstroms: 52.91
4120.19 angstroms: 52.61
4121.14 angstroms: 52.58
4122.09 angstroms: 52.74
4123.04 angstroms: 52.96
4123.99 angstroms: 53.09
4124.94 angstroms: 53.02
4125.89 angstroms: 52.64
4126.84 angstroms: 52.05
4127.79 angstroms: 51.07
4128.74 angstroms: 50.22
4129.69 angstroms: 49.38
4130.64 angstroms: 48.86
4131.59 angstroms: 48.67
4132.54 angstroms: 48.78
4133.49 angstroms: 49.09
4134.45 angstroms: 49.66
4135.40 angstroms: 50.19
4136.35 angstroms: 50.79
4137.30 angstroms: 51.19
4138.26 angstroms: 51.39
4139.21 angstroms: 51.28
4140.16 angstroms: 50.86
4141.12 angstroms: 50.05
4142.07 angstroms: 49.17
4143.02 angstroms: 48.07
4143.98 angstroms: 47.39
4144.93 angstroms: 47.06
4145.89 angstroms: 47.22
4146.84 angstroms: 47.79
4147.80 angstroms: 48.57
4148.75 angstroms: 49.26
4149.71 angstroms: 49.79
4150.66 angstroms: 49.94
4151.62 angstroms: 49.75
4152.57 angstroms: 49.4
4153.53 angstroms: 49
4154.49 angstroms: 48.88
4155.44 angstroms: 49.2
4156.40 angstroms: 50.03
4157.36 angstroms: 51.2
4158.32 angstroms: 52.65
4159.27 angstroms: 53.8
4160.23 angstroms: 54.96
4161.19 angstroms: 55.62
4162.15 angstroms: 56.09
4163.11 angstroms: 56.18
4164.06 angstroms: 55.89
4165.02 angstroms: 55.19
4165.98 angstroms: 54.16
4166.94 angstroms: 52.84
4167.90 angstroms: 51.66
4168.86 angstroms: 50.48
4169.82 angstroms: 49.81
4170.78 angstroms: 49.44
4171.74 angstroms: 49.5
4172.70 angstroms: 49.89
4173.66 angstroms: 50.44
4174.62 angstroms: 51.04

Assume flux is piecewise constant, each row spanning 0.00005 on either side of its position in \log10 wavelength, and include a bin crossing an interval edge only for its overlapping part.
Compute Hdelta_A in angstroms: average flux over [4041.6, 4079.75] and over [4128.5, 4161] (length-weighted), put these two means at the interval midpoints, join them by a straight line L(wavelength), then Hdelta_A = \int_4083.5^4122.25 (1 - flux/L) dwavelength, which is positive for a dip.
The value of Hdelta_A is -0.86 angstroms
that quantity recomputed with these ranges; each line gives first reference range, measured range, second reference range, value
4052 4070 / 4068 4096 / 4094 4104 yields -2.34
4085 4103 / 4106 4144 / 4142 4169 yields -1.00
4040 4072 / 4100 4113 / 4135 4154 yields 0.17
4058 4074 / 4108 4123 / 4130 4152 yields -1.37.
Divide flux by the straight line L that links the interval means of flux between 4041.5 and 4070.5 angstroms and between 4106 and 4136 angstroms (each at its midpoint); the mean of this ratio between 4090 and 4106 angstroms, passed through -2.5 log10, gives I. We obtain 0.079 mag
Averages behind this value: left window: 50.7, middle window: 48.1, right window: 52.4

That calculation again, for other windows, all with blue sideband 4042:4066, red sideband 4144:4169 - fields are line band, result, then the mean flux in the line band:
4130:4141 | 0.025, 50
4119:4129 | -0.026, 52.4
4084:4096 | -0.045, 53.1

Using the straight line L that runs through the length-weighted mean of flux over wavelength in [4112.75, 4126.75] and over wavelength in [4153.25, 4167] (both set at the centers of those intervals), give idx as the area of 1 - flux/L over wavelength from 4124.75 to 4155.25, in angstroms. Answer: 2.2 angstroms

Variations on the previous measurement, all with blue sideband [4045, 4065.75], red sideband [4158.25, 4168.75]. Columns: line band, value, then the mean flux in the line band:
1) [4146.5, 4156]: 0.8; 49.2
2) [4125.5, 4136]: 0.6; 50.1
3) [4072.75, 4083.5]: 0.2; 50.6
